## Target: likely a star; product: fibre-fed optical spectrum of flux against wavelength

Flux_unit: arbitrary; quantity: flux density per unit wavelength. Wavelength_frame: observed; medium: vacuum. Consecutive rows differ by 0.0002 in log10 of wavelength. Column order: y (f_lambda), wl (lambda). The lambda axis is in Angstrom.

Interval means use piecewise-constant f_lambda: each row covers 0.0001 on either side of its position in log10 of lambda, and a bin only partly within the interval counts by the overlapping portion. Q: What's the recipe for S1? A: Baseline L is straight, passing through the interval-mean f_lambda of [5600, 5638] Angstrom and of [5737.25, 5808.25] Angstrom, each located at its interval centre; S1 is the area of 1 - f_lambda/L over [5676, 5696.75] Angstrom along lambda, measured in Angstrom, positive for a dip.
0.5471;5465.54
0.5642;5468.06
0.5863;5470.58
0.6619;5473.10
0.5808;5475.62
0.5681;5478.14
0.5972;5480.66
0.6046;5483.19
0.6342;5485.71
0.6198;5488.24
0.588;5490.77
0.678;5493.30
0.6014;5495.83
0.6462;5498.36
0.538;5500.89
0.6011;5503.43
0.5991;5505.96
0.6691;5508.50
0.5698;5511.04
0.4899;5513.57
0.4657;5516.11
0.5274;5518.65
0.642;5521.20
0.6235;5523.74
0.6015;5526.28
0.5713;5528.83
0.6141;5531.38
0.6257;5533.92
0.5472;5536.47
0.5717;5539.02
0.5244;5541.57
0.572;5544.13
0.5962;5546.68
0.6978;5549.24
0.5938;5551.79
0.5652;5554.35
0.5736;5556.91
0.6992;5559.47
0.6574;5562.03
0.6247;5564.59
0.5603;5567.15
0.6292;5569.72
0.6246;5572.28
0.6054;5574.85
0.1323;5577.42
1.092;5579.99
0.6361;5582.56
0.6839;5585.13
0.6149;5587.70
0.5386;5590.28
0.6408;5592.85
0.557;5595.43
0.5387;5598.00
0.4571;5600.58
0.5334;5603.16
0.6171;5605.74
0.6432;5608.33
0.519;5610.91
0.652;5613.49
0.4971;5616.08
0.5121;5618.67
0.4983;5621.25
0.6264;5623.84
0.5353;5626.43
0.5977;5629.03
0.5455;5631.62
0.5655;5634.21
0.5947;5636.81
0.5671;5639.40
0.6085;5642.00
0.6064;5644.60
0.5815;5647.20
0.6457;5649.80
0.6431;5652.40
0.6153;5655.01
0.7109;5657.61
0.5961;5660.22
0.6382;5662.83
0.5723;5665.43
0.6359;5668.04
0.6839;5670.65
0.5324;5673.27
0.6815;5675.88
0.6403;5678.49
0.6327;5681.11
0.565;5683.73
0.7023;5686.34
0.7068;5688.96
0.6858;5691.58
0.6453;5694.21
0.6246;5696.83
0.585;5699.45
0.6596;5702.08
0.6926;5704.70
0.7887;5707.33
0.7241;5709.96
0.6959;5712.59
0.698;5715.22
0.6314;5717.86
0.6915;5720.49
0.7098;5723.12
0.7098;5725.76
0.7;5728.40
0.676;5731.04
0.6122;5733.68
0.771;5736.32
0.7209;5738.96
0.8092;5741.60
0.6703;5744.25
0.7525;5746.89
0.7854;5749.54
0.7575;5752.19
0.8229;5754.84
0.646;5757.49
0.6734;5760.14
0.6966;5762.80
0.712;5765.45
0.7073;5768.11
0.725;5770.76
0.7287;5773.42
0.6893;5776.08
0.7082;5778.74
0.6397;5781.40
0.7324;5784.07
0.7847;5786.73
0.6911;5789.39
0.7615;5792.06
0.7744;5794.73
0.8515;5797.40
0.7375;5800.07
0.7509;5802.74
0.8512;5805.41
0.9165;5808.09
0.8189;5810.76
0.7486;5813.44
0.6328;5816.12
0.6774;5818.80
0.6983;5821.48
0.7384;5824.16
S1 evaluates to -0.4 Angstrom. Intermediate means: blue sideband 0.561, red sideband 0.742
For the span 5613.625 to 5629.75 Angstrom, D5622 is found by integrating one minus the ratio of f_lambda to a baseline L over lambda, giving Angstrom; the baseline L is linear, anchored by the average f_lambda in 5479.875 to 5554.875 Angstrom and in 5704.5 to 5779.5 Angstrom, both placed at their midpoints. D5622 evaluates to 2.46 Angstrom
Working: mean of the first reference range 0.593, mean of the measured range 0.55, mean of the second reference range 0.714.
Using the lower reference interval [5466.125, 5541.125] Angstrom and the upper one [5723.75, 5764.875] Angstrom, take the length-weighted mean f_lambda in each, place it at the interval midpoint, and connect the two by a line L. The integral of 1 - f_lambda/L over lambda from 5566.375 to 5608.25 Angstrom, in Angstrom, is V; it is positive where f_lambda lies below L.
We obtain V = 2.8 Angstrom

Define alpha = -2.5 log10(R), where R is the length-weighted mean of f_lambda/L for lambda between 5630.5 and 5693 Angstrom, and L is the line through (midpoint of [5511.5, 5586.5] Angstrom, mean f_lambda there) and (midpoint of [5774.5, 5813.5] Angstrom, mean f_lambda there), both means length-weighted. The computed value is 0.09 mag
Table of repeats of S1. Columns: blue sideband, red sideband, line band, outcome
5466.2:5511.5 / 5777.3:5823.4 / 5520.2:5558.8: 2.0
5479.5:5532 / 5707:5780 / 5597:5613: 2.2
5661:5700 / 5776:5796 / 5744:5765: -0.9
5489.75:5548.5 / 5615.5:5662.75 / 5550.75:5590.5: -2.0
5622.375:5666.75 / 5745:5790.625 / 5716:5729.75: -0.2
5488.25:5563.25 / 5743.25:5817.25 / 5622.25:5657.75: 3.4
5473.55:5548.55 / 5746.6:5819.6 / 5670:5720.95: 2.3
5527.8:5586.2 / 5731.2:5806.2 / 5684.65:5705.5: 0.9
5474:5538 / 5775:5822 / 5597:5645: 6.7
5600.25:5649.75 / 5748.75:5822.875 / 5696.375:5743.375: -1.8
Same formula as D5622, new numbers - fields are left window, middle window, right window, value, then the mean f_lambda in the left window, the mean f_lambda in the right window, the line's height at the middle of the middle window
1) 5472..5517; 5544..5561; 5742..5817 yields 0.23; 0.596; 0.743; 0.626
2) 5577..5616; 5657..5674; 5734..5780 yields 0.75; 0.598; 0.726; 0.653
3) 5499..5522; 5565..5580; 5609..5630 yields -0.16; 0.567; 0.557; 0.561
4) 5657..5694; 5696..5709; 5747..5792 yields -0.19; 0.64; 0.721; 0.664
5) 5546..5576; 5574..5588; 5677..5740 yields -0.03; 0.619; 0.678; 0.627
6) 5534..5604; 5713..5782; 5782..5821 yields 1.30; 0.596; 0.762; 0.724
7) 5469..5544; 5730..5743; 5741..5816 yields 0.06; 0.591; 0.746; 0.722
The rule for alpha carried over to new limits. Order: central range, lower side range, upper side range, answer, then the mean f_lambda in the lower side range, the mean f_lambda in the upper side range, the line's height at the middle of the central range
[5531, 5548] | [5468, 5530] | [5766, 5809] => 0.07 mag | 0.594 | 0.751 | 0.616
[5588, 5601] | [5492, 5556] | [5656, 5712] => 0.11 mag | 0.589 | 0.653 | 0.617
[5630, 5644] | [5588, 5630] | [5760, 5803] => 0.02 mag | 0.561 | 0.728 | 0.588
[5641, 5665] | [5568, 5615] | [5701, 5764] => 0.03 mag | 0.594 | 0.713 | 0.646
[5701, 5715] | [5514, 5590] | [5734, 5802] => -0.03 mag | 0.6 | 0.732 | 0.696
